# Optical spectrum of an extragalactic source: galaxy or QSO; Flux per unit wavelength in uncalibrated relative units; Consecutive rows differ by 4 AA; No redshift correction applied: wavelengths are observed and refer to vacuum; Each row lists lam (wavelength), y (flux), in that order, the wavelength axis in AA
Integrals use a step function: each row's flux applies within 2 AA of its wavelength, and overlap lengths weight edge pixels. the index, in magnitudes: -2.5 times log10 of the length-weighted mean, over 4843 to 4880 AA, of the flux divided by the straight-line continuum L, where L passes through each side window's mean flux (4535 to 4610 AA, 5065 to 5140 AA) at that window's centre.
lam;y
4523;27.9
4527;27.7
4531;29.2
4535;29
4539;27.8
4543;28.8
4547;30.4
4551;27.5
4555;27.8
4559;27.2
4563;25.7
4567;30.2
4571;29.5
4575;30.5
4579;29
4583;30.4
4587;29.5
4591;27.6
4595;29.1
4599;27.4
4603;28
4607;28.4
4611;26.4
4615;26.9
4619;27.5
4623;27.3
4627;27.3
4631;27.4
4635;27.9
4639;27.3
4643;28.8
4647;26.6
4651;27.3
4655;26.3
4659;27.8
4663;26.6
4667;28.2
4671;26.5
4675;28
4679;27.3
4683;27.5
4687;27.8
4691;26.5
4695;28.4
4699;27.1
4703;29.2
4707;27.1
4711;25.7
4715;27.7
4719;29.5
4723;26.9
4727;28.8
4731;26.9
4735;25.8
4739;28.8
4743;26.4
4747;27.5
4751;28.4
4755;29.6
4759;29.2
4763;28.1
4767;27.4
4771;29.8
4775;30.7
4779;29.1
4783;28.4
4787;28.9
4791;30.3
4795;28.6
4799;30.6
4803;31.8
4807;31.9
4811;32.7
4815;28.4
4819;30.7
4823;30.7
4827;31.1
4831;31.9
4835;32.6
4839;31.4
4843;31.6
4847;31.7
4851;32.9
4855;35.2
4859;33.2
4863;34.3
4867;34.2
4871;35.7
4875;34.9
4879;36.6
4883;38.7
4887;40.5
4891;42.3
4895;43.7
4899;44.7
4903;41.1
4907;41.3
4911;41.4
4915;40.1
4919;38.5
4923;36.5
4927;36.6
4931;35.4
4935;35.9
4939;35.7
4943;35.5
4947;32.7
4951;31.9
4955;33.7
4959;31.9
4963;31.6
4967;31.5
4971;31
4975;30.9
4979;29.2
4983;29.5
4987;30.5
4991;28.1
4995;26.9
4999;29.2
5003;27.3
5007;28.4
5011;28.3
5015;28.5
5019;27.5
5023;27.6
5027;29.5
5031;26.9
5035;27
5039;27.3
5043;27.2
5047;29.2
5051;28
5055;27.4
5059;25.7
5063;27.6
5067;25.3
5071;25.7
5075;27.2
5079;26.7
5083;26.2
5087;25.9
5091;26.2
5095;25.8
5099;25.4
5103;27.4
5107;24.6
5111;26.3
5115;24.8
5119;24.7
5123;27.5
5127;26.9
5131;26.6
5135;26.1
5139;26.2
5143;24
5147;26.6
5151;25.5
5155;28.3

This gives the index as -0.24 mag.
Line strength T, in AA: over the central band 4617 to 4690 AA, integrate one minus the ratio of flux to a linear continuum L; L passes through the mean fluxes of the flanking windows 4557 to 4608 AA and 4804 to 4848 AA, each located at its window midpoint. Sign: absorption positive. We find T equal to 5.1 AA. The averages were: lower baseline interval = 28.7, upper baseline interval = 31.3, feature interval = 27.4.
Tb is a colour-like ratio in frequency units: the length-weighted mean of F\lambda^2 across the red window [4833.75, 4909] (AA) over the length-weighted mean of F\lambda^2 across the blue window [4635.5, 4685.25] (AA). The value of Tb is 1.5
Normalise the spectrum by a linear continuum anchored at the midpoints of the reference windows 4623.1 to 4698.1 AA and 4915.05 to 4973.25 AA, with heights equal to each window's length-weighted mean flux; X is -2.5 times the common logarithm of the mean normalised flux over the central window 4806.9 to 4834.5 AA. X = 0.01 mag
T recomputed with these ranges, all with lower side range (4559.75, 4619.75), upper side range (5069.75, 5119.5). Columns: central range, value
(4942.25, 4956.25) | -3.5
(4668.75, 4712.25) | 0.8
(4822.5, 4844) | -3.5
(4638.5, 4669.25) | 0.8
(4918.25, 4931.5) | -4.9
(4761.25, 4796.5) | -2.0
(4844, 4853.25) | -1.8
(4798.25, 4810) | -1.8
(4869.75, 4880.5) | -3.5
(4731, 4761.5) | -0.3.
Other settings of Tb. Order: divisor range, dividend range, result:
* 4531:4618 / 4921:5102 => 1.24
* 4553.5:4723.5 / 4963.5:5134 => 1.17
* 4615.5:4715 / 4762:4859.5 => 1.20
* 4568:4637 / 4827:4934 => 1.46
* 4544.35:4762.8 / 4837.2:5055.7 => 1.34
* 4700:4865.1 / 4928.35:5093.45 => 1.07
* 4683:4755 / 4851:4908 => 1.47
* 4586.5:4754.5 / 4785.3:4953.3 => 1.38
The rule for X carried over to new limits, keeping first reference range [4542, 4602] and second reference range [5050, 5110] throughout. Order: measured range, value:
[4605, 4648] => 0.038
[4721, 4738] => 0.030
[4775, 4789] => -0.052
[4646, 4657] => 0.062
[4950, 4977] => -0.183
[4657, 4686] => 0.031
